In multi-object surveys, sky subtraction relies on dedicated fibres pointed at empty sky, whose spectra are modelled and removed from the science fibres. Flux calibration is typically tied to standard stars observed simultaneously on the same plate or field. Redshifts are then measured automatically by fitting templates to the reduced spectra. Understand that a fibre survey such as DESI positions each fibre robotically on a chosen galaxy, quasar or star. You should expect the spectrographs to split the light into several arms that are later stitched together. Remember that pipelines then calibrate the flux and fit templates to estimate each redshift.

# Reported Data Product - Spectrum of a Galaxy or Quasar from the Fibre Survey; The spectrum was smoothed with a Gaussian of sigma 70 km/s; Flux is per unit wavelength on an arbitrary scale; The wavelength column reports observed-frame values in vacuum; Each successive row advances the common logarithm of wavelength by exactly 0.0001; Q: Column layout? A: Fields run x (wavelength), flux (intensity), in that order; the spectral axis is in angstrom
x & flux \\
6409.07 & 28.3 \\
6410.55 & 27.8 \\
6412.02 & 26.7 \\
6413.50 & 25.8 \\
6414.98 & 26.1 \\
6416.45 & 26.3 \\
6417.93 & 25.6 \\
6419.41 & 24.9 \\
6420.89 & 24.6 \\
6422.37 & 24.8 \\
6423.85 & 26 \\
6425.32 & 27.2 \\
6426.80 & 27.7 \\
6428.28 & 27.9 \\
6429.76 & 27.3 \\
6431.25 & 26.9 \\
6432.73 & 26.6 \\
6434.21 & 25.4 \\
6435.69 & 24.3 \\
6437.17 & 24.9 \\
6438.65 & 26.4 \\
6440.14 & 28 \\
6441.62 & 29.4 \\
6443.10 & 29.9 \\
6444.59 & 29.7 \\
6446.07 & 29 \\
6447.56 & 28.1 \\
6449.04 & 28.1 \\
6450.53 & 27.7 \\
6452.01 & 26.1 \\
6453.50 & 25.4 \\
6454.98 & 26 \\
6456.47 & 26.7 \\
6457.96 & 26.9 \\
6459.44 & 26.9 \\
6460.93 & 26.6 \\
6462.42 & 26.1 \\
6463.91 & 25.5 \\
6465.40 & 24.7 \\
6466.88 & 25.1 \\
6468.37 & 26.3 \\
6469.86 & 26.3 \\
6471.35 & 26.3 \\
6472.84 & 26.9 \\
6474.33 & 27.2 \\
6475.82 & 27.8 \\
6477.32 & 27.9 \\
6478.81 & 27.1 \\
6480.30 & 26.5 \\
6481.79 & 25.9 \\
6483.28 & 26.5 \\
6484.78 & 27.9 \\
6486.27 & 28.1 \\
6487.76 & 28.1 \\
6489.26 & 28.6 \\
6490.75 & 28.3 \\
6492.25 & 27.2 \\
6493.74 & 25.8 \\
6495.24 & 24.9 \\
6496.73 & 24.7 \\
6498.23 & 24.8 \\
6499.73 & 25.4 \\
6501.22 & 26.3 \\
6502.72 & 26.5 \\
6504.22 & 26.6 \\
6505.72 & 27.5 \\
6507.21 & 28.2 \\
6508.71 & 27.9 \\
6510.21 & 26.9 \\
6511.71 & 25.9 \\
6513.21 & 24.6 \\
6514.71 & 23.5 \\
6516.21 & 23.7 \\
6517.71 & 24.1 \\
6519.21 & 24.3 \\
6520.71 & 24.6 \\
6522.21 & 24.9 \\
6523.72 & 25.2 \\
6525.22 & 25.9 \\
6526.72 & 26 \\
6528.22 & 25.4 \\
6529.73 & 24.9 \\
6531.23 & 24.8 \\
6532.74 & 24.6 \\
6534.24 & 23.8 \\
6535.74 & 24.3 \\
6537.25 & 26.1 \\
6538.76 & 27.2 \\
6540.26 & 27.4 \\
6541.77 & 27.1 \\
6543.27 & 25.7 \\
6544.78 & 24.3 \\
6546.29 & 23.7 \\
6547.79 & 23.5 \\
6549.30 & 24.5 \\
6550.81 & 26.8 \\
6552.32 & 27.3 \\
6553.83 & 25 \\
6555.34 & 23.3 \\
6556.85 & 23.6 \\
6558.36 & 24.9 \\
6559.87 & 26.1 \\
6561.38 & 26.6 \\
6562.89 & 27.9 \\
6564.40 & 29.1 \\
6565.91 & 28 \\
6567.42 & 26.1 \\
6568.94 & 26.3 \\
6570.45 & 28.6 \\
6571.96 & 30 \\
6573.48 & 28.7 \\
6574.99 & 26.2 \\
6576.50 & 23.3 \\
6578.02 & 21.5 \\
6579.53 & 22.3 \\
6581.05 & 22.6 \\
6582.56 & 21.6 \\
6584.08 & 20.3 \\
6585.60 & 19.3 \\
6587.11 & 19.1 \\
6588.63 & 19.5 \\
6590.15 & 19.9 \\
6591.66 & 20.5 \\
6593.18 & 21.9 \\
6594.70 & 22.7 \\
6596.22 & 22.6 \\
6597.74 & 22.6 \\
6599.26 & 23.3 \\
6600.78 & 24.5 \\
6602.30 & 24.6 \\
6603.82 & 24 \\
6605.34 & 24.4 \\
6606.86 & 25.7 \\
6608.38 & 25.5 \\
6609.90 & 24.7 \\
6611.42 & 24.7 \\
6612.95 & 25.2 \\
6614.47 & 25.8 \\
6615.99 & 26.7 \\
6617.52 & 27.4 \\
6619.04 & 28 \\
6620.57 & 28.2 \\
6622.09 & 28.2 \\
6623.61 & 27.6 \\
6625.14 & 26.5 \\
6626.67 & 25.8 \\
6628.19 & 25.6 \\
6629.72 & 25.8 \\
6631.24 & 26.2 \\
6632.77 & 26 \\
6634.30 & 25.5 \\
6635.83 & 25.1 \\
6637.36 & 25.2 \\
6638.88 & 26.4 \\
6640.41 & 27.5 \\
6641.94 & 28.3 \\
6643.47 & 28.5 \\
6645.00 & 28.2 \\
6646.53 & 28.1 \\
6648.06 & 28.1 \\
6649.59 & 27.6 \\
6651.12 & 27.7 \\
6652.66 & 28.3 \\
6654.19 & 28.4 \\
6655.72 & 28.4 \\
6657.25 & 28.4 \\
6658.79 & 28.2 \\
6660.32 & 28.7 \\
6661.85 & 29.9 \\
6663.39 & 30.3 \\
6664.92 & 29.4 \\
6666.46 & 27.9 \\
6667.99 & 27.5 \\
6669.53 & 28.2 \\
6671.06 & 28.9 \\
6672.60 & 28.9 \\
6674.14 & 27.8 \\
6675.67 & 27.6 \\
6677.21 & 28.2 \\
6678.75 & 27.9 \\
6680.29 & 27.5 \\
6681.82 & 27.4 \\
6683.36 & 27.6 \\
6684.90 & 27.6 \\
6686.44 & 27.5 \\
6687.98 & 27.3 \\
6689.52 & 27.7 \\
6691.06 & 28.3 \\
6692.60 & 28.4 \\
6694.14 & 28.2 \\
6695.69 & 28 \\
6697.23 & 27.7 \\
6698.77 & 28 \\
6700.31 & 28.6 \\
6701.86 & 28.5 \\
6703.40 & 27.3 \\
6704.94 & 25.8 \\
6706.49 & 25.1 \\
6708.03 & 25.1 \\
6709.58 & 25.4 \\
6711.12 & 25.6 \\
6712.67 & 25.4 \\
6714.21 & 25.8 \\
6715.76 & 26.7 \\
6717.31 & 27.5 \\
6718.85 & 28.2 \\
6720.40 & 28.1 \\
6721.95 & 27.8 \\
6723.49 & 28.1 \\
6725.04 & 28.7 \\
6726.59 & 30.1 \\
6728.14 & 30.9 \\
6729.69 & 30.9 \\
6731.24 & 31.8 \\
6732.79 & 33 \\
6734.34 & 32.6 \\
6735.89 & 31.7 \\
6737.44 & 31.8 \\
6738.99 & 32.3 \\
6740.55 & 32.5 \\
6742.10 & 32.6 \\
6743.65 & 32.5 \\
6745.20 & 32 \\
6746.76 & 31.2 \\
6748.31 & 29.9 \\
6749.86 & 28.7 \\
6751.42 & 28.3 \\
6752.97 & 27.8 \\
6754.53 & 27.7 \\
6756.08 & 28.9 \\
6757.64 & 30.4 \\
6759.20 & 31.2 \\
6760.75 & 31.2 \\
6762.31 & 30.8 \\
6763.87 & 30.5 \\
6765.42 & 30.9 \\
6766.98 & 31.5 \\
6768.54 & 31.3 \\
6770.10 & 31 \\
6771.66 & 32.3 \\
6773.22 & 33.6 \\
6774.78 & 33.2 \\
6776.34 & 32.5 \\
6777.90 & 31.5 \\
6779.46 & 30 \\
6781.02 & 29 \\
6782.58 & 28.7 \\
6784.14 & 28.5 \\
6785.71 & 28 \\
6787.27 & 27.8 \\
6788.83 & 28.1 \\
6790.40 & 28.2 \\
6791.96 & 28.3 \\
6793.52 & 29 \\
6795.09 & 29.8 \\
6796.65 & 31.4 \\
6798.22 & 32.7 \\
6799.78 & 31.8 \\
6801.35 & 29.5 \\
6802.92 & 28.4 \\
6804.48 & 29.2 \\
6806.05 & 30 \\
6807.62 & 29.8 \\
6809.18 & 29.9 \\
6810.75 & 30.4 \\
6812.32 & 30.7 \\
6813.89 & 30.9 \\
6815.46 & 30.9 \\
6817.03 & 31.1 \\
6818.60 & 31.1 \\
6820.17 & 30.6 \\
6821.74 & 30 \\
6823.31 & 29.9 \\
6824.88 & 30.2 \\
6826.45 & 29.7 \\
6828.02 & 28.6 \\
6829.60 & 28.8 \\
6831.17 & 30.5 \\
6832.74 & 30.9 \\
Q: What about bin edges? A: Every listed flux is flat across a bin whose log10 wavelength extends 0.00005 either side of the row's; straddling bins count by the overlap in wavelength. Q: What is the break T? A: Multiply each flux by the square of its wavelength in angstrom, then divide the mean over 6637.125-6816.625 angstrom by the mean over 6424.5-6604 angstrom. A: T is 1.21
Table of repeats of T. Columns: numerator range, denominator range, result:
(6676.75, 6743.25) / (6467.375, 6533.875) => 1.16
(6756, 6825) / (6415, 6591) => 1.28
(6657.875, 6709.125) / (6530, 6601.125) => 1.18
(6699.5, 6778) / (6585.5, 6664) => 1.19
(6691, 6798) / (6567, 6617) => 1.30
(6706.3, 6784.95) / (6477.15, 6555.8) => 1.24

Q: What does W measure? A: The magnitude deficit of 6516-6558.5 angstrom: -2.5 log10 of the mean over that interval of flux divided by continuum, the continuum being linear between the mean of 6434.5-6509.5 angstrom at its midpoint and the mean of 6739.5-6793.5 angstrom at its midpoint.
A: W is 0.104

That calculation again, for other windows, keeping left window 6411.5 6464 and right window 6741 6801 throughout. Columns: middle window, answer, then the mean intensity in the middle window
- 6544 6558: 0.14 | 24.7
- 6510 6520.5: 0.12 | 24.6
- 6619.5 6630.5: 0.07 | 26.9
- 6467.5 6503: 0.02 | 26.7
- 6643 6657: 0.03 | 28.1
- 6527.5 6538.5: 0.12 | 24.9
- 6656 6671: 0.02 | 28.7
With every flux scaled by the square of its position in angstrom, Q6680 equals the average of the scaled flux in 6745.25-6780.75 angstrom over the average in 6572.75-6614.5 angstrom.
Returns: 1.40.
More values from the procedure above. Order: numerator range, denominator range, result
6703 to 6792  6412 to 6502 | 1.21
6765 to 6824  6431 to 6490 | 1.24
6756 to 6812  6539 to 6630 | 1.29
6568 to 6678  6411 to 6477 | 1.03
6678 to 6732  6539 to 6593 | 1.18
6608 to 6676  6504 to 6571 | 1.10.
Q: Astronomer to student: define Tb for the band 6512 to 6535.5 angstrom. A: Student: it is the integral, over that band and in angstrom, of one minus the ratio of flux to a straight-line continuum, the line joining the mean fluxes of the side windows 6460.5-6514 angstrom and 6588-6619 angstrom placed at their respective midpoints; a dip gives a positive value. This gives 1.0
